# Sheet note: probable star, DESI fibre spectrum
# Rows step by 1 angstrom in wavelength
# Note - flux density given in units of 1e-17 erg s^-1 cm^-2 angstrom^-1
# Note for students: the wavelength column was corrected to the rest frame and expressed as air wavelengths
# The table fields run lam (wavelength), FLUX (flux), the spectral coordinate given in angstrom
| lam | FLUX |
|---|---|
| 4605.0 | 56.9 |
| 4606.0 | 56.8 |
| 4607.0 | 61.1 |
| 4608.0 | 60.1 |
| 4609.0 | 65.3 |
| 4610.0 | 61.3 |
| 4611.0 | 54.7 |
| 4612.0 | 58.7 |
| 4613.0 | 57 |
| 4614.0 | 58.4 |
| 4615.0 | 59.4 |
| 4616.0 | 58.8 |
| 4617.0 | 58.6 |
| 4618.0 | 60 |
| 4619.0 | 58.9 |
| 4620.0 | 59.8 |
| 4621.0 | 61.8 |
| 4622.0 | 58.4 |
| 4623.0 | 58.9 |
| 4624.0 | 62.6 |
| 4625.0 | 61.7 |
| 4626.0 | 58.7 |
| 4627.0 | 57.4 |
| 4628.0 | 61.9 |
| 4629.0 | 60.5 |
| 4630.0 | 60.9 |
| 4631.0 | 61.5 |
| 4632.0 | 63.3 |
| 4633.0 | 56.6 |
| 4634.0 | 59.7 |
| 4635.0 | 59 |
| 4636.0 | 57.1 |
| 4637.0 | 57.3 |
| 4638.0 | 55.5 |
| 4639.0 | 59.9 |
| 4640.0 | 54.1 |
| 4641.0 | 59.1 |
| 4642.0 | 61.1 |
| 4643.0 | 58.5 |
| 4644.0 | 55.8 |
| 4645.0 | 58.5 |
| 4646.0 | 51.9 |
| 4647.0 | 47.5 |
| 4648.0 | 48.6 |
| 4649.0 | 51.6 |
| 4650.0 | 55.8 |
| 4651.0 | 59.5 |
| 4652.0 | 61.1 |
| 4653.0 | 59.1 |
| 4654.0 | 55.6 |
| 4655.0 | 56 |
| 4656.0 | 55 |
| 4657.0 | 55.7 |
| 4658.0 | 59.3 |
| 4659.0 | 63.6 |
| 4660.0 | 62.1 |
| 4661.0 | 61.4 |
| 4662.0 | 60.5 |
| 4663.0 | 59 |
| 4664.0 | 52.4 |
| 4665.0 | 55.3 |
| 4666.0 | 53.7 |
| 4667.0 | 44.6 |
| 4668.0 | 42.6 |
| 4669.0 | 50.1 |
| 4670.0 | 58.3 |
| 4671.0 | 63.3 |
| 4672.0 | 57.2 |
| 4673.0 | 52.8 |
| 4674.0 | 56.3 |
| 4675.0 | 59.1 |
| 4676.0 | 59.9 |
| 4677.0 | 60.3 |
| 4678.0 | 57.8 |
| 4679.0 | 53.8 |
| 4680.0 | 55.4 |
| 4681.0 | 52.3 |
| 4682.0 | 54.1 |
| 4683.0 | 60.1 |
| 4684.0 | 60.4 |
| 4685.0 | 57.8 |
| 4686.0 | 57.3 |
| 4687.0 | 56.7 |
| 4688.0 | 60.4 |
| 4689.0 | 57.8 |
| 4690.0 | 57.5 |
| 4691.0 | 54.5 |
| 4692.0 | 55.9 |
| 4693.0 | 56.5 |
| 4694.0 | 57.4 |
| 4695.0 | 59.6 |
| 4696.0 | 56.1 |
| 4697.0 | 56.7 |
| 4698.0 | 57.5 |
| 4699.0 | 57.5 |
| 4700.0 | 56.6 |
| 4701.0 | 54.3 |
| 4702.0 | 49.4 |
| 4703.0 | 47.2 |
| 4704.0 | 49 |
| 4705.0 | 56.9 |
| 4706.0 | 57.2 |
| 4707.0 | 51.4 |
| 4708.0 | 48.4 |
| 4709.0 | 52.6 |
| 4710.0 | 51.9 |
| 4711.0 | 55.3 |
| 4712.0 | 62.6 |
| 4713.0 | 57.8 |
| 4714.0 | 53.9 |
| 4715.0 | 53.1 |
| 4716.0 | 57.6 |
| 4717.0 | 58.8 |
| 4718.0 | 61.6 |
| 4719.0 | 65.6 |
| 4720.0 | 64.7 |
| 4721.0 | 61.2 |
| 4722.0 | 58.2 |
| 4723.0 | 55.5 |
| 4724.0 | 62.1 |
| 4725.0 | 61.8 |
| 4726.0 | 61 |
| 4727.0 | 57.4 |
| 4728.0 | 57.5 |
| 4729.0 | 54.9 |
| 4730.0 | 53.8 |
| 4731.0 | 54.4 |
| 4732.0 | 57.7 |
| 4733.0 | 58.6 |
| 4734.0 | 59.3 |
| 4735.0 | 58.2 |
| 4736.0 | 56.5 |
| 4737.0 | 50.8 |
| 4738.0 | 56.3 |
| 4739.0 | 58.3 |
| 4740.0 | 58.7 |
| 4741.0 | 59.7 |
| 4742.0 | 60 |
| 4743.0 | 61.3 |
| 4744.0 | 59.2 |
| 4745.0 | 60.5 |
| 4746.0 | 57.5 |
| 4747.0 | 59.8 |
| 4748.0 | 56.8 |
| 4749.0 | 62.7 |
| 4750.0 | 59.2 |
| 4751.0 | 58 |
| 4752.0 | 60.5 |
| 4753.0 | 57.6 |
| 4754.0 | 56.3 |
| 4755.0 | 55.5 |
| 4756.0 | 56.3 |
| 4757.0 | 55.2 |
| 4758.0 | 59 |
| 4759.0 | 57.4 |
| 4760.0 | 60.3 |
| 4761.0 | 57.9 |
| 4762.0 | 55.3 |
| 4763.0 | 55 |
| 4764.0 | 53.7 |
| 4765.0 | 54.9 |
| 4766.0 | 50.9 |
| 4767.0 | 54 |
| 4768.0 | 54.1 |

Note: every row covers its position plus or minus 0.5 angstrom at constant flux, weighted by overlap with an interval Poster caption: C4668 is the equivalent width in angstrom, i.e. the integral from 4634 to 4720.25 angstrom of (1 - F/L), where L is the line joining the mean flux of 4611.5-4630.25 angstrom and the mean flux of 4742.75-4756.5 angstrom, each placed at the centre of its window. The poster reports 4.13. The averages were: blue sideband 59.6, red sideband 58.6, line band 56.3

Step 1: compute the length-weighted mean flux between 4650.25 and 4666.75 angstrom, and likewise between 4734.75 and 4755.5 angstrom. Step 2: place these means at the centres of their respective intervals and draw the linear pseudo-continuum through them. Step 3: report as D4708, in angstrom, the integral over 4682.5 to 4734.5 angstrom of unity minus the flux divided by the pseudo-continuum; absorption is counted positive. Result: 1.1 angstrom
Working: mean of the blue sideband 57.8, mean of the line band 56.9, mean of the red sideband 58.3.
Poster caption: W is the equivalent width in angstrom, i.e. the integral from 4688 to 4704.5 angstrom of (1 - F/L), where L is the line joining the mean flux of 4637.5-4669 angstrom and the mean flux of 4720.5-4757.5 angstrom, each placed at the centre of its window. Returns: 0.5 angstrom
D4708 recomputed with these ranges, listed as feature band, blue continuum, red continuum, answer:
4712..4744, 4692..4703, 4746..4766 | -1.0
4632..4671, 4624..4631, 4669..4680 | 1.7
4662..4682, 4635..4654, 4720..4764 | 0.6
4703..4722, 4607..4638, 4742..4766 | 0.6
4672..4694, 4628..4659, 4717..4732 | 0.5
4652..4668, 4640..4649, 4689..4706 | -0.5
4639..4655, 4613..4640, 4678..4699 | 0.7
